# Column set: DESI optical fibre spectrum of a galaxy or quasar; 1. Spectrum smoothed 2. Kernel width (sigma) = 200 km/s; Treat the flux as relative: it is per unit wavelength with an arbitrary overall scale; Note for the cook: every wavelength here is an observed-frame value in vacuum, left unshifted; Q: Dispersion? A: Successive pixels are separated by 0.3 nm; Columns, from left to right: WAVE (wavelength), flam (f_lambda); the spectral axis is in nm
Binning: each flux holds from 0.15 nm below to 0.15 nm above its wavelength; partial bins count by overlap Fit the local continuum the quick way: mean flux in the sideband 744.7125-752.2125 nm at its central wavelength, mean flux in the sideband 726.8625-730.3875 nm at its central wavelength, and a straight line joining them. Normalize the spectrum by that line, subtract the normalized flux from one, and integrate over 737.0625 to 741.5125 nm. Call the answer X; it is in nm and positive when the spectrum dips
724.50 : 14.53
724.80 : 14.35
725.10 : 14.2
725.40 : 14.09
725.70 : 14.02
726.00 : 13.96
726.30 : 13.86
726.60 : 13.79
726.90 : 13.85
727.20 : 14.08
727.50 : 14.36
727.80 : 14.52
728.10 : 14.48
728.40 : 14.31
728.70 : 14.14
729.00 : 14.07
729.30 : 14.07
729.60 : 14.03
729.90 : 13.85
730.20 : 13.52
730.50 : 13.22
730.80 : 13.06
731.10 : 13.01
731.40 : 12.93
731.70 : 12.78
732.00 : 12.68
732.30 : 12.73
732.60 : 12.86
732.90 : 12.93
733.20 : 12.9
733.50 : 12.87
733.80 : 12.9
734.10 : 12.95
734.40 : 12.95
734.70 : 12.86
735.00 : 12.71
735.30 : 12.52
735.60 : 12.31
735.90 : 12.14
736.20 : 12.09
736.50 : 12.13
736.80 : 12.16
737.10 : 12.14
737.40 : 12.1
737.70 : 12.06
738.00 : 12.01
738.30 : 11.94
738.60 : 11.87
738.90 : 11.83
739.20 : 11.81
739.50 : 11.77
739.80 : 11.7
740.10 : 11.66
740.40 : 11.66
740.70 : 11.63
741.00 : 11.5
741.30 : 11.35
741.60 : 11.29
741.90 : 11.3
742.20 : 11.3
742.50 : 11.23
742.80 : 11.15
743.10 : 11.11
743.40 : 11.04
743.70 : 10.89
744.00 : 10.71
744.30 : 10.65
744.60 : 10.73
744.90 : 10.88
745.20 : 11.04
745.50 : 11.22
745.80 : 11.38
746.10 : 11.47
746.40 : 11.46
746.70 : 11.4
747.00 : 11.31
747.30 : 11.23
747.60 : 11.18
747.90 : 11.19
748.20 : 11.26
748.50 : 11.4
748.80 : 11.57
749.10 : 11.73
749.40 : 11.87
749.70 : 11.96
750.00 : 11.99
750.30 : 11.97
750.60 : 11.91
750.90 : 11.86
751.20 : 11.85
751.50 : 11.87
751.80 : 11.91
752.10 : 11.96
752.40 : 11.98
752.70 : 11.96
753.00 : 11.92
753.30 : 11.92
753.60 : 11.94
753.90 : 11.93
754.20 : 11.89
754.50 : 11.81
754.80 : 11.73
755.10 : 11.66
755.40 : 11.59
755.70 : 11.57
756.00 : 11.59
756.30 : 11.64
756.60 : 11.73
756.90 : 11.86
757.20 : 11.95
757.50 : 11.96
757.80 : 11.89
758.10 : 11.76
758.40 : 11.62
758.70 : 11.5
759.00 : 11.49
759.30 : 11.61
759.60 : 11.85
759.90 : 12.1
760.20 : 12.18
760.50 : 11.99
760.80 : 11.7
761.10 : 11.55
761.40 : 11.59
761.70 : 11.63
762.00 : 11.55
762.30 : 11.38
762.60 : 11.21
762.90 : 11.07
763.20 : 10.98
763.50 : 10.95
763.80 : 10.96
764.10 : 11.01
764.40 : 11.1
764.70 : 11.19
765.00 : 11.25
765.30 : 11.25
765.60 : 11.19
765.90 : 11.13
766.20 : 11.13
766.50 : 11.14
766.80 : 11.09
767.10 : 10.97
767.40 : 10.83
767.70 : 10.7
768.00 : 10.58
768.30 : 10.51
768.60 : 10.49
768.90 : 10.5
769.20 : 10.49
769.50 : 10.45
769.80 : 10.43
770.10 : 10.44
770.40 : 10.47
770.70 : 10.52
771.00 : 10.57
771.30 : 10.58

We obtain 0.33 nm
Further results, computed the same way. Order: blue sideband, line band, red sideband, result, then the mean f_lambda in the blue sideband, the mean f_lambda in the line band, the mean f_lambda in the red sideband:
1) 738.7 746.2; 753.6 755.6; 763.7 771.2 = -0.129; 11.3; 11.8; 10.8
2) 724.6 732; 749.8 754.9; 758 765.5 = 0.091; 13.8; 11.9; 11.5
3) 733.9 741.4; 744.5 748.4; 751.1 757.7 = 0.238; 12.1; 11.2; 11.8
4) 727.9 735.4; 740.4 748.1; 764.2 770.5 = 0.751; 13.3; 11.2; 10.8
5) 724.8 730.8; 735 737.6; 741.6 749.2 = 0.087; 14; 12.2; 11.2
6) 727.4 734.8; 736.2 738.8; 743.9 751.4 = 0.120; 13.4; 12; 11.4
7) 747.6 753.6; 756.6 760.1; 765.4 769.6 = -0.138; 11.8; 11.8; 10.8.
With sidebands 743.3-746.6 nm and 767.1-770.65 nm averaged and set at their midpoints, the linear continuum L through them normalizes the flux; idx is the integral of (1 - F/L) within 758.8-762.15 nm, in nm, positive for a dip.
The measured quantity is -0.318 nm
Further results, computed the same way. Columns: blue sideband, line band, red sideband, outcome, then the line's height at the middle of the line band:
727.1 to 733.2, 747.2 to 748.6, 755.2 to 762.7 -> 0.132 nm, 12.4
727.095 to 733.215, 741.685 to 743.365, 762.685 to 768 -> 0.194 nm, 12.7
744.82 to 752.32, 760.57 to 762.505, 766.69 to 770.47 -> -0.111 nm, 10.9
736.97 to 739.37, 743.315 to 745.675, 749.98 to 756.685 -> 0.201 nm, 11.9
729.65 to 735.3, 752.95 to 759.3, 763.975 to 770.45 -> -0.126 nm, 11.5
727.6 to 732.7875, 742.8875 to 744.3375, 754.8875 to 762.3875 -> 0.203 nm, 12.7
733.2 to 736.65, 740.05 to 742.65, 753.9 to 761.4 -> 0.197 nm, 12.4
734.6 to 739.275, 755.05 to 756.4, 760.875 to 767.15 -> -0.012 nm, 11.5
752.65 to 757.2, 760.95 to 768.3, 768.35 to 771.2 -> -0.130 nm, 10.9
